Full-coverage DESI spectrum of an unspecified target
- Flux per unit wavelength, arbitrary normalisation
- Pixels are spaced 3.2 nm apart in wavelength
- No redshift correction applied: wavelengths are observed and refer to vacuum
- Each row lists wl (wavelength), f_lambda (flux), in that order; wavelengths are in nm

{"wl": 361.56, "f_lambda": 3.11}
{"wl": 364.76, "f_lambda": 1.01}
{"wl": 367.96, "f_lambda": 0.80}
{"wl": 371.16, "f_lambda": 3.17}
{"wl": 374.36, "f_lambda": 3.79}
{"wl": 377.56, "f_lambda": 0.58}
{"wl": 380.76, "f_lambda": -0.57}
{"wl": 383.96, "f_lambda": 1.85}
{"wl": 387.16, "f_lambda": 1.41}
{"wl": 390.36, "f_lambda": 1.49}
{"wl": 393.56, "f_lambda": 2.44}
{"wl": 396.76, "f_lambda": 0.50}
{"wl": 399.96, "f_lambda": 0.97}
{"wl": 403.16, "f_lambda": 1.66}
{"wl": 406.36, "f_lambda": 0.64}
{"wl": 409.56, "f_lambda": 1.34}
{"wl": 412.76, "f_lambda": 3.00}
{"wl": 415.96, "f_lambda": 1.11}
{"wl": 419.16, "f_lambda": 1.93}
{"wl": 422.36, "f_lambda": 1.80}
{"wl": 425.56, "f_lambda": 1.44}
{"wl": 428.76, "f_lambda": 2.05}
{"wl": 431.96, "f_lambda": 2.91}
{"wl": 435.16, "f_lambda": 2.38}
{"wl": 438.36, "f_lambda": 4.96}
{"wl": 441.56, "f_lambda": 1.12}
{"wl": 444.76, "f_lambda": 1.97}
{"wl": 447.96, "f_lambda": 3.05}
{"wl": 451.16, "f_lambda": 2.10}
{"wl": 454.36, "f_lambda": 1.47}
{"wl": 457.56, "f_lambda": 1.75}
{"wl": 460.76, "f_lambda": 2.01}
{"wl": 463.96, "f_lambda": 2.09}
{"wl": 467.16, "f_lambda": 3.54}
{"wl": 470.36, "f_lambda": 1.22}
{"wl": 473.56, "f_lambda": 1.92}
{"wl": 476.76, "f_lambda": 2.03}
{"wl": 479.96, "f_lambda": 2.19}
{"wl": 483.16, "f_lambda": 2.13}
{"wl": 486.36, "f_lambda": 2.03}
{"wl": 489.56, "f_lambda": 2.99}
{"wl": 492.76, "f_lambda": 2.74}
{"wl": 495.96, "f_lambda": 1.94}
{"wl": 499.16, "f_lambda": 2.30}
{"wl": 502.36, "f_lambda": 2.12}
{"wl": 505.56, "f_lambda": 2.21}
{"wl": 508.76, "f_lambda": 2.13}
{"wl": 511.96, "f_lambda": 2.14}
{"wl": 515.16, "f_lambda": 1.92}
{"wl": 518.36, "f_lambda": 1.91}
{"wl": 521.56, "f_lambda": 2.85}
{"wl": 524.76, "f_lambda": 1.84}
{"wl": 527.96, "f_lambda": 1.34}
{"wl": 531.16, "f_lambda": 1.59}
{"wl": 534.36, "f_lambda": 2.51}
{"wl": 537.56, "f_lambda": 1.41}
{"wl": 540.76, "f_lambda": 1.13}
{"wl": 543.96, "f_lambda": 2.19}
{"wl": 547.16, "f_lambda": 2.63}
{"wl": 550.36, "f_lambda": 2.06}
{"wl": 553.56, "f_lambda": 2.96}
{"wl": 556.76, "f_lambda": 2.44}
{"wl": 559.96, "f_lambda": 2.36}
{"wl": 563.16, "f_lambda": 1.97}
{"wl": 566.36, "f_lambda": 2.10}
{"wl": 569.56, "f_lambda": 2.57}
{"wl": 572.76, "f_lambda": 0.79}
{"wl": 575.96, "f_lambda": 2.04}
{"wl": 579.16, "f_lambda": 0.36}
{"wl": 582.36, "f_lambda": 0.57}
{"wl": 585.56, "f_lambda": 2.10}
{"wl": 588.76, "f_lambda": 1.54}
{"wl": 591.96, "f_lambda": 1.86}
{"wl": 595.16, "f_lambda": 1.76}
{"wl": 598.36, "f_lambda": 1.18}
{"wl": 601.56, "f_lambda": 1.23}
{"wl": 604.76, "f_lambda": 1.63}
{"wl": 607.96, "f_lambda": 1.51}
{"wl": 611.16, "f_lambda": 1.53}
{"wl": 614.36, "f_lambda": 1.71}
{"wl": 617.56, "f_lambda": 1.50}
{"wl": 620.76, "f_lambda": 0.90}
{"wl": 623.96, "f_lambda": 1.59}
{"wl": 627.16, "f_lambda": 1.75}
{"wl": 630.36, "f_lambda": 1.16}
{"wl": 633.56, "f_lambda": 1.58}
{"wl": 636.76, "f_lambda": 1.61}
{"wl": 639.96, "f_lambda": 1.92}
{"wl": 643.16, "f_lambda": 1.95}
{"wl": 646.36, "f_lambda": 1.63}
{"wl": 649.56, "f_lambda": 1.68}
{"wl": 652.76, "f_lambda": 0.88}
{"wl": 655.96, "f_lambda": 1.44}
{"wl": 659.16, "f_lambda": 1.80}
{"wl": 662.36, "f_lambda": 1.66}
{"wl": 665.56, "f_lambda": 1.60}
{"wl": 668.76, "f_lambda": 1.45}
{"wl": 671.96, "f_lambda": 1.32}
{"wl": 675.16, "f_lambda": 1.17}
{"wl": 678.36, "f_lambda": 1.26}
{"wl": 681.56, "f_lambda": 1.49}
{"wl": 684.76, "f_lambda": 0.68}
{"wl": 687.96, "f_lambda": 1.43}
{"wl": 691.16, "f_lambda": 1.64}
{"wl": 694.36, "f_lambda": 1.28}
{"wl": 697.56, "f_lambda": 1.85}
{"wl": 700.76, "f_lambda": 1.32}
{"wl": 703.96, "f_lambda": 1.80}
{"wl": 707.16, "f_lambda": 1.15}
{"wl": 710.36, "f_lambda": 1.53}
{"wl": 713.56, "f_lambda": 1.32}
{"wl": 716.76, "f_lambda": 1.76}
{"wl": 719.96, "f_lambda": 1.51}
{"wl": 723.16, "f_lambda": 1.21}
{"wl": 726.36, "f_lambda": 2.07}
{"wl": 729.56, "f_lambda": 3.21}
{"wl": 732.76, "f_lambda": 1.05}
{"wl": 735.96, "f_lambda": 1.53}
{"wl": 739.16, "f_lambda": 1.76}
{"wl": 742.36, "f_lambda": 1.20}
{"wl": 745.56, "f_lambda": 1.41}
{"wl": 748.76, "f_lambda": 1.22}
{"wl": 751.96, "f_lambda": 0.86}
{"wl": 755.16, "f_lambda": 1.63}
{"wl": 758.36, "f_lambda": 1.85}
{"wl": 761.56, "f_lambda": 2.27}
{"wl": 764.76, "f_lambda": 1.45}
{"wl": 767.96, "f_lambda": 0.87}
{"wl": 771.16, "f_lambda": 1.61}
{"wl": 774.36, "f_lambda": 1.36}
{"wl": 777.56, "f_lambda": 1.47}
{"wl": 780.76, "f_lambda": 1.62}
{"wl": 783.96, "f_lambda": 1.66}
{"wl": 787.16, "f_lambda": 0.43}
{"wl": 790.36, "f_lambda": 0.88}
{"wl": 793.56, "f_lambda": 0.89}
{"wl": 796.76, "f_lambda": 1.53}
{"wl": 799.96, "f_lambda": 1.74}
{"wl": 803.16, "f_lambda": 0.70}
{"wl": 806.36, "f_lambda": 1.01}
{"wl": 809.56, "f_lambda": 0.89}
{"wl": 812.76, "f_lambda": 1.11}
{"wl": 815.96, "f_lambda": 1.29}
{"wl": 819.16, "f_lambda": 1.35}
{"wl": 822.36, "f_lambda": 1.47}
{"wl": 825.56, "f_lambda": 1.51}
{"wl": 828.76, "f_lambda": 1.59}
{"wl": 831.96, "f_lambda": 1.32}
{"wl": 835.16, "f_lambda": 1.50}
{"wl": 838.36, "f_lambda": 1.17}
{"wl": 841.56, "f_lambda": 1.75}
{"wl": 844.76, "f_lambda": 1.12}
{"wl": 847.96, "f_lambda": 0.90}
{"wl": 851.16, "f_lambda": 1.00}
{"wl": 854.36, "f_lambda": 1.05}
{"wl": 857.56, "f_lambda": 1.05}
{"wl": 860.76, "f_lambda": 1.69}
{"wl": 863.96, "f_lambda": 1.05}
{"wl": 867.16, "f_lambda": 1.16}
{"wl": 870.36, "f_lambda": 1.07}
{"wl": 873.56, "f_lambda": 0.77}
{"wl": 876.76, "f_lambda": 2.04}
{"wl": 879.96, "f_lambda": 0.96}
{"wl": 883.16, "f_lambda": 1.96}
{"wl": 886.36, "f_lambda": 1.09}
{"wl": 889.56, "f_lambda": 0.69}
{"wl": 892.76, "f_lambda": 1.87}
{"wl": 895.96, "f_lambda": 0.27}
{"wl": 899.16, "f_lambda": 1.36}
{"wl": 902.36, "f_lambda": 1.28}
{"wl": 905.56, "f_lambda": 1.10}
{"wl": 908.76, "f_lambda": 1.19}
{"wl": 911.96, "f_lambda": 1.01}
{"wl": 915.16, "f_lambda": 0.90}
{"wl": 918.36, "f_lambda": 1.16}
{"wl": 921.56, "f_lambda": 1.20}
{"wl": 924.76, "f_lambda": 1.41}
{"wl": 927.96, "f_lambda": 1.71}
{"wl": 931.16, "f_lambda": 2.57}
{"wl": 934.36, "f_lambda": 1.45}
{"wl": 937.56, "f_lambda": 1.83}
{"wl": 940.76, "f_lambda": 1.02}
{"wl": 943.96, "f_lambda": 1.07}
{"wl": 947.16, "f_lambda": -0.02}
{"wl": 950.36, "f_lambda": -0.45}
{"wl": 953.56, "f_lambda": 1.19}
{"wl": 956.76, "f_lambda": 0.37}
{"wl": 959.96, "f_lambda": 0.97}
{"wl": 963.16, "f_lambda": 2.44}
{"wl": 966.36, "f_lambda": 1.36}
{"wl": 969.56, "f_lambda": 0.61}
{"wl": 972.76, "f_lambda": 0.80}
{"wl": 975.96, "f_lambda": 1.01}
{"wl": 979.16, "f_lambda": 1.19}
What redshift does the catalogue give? 0.11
